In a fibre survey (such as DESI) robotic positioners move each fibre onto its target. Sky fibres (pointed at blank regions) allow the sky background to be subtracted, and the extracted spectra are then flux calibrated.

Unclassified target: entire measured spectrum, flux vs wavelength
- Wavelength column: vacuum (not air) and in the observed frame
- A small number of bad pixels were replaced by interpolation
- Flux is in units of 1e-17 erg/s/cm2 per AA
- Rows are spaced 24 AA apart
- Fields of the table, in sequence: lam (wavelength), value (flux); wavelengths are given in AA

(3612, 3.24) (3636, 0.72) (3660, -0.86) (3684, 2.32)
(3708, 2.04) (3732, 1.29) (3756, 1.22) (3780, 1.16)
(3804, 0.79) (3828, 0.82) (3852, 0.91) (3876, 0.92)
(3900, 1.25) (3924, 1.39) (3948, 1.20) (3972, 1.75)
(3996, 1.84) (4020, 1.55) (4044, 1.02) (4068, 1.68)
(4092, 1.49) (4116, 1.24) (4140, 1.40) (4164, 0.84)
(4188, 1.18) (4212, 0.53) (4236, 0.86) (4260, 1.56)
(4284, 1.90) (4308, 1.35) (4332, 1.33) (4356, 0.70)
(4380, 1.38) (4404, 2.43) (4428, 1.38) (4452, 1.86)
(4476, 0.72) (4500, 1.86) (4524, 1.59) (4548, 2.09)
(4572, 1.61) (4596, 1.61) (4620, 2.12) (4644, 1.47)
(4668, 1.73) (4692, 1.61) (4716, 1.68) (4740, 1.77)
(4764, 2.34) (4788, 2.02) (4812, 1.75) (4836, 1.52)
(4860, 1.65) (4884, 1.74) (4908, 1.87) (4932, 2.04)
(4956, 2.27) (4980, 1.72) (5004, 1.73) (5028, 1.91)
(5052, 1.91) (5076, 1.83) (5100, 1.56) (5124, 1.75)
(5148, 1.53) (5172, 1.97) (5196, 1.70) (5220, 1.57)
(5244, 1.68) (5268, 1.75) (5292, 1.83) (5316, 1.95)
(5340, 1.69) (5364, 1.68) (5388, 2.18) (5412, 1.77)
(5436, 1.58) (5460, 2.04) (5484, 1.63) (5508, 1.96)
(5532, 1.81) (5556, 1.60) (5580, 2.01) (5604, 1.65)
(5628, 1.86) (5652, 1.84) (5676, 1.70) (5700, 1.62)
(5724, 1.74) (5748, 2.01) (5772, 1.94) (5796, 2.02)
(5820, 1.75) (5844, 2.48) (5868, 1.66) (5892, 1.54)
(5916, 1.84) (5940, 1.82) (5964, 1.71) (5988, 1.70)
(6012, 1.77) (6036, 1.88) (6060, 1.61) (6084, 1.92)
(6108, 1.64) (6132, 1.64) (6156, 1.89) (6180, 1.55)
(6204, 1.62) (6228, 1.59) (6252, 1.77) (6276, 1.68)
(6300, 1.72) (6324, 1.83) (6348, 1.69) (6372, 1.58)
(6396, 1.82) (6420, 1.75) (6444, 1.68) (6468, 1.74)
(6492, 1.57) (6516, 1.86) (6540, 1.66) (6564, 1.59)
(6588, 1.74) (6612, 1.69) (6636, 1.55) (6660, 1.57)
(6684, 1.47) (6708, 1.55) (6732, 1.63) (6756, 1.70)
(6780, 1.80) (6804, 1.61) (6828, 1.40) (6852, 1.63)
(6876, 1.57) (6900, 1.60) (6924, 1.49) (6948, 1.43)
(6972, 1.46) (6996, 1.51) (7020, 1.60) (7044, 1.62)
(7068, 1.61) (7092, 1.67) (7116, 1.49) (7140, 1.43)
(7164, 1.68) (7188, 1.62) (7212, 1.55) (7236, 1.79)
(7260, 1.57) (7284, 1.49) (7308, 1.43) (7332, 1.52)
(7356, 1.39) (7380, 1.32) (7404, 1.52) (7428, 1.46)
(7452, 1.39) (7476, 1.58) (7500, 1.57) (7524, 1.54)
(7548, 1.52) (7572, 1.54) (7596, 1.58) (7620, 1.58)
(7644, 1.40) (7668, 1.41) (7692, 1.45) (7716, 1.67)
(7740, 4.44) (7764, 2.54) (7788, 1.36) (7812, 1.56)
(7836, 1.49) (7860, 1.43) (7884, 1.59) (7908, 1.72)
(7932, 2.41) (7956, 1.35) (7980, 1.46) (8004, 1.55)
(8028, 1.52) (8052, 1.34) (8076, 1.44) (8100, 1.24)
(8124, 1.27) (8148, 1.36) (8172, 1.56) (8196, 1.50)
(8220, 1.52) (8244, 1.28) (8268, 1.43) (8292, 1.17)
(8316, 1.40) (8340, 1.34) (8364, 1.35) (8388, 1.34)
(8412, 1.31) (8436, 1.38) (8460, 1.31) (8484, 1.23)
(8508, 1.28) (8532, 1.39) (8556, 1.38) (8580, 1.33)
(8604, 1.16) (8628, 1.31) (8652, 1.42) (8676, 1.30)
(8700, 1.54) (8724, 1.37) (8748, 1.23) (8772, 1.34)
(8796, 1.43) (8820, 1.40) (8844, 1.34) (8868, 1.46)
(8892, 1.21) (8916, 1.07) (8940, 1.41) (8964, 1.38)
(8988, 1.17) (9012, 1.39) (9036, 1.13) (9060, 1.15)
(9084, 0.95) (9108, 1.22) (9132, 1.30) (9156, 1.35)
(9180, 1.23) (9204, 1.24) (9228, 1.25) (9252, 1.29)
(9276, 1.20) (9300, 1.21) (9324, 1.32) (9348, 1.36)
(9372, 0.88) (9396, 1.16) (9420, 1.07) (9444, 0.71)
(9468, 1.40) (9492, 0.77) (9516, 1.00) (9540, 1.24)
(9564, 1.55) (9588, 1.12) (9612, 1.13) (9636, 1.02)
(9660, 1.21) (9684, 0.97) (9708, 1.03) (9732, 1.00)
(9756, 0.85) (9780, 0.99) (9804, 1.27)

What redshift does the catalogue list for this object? 0.18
